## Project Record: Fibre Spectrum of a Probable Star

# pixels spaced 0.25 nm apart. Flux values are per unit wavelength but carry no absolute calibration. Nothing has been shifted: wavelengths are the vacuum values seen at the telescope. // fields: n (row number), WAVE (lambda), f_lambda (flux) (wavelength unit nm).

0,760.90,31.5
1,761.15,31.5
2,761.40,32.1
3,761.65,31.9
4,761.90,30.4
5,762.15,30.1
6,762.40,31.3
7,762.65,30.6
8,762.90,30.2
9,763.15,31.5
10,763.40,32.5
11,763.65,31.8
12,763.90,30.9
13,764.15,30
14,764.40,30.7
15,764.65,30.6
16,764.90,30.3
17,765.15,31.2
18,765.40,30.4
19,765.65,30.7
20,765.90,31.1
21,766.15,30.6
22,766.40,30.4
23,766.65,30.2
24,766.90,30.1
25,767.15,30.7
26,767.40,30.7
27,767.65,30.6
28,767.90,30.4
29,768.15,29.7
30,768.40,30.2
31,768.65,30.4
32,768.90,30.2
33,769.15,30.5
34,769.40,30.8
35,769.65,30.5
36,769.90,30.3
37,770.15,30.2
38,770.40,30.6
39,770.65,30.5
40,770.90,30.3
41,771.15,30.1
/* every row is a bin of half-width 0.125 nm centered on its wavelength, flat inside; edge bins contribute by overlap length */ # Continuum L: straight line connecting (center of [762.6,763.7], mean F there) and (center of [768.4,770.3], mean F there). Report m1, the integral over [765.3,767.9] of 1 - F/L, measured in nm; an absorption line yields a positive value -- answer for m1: 0.02 nm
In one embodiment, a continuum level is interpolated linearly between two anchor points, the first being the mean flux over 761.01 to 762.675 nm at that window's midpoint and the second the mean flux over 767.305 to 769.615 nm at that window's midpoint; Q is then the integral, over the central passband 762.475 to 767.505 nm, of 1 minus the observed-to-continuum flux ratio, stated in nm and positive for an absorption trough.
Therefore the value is 0.005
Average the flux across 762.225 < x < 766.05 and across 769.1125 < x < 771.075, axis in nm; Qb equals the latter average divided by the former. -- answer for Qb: 1.0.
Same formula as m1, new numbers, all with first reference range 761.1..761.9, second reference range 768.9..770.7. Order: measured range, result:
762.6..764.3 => 0.02 nm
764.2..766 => 0.03 nm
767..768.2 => 0.01 nm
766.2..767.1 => 0.02 nm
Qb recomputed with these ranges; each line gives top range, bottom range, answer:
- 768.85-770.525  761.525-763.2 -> 0.99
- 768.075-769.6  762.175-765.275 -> 0.98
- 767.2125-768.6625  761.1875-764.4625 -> 0.98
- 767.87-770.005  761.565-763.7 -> 0.98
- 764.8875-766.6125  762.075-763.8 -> 0.98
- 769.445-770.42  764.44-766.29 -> 0.99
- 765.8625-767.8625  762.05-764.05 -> 0.98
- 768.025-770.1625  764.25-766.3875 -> 0.99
